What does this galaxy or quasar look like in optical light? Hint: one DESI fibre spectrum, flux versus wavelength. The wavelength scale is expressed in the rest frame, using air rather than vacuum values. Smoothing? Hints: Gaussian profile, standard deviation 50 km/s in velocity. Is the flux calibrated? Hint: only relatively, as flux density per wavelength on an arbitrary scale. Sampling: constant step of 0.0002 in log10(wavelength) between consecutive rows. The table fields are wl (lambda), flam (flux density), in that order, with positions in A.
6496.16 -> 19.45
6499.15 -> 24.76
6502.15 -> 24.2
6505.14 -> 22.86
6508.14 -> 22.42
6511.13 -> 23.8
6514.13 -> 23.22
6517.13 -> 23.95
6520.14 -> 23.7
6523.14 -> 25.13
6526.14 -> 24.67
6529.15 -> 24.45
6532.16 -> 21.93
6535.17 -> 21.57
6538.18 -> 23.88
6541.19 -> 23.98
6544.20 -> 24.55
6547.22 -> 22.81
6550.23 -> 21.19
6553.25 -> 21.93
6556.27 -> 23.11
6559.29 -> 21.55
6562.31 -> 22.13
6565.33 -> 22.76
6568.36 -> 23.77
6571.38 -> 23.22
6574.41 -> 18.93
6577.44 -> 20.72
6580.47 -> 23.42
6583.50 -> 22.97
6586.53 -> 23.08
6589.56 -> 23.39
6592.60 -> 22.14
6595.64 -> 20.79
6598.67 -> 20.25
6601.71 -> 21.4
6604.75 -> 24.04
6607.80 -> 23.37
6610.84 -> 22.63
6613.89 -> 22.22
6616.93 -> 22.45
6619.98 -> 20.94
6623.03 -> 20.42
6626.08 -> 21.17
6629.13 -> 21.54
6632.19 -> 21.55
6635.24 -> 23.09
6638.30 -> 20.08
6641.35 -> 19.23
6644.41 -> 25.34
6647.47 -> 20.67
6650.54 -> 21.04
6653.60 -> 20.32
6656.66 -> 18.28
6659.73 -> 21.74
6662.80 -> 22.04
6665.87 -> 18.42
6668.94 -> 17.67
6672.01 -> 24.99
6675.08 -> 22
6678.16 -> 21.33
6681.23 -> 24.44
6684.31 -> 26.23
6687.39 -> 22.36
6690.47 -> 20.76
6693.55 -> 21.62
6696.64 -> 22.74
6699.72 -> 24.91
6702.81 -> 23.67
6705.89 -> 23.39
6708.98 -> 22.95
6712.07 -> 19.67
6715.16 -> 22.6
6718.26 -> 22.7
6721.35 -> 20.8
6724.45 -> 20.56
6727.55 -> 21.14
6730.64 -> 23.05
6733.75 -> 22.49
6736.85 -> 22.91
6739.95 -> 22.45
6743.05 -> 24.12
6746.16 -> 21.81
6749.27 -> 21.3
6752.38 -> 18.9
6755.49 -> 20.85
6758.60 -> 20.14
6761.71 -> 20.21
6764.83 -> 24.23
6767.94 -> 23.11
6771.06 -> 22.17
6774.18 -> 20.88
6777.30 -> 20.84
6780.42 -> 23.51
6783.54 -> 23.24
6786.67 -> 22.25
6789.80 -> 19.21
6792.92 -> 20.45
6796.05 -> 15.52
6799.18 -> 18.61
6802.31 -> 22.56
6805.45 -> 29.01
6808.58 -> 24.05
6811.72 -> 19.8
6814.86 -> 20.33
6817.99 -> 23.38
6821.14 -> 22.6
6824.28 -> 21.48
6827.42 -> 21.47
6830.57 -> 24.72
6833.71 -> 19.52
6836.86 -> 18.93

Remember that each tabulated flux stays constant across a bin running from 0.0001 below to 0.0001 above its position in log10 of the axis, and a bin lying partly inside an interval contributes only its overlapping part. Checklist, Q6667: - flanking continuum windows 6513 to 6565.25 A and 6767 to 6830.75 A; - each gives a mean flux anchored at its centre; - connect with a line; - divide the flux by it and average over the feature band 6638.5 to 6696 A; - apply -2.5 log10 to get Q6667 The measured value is 0.04 mag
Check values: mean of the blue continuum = 23.1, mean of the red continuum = 21.8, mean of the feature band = 21.6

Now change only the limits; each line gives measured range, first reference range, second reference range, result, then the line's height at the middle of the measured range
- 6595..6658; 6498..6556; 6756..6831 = 0.06 mag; 22.8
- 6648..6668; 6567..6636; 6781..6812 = 0.09 mag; 21.9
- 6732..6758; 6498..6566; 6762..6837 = 0.01 mag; 22.1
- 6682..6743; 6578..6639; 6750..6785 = -0.04 mag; 21.8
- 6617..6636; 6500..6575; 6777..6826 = 0.06 mag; 22.6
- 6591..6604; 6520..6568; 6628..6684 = 0.05 mag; 22.3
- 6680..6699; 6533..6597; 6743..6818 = -0.06 mag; 21.9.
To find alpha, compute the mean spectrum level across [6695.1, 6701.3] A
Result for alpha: 23.8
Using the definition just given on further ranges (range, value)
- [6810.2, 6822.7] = 21.5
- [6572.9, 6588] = 21.8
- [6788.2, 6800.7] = 18.5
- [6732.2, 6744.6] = 23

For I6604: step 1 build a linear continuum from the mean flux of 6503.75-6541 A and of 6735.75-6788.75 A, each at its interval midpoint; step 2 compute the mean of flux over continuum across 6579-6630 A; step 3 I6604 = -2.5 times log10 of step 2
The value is 0.04 mag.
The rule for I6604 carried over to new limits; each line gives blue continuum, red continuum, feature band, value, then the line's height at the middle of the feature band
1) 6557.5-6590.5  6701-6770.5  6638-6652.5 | 0.04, 22.2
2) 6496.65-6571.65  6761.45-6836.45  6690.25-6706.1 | -0.03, 22.3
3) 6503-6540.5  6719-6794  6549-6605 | 0.05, 23.1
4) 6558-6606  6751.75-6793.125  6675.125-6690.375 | -0.06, 21.8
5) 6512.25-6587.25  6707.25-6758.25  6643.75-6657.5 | 0.06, 22.3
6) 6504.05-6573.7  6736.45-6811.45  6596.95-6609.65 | 0.02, 22.7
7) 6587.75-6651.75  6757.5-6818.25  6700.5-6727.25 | -0.02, 21.7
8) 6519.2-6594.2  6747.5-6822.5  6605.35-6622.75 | 0.01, 22.5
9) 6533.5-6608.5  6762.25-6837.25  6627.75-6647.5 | 0.03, 22.2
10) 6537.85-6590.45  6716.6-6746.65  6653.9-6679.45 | 0.08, 22.4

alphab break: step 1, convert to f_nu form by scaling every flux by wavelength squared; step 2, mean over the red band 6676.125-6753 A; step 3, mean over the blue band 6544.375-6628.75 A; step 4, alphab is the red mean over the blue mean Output 1.05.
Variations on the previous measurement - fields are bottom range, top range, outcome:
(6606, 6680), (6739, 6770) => 1.05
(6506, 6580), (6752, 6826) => 1.02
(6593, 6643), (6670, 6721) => 1.08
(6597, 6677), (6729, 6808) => 1.06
